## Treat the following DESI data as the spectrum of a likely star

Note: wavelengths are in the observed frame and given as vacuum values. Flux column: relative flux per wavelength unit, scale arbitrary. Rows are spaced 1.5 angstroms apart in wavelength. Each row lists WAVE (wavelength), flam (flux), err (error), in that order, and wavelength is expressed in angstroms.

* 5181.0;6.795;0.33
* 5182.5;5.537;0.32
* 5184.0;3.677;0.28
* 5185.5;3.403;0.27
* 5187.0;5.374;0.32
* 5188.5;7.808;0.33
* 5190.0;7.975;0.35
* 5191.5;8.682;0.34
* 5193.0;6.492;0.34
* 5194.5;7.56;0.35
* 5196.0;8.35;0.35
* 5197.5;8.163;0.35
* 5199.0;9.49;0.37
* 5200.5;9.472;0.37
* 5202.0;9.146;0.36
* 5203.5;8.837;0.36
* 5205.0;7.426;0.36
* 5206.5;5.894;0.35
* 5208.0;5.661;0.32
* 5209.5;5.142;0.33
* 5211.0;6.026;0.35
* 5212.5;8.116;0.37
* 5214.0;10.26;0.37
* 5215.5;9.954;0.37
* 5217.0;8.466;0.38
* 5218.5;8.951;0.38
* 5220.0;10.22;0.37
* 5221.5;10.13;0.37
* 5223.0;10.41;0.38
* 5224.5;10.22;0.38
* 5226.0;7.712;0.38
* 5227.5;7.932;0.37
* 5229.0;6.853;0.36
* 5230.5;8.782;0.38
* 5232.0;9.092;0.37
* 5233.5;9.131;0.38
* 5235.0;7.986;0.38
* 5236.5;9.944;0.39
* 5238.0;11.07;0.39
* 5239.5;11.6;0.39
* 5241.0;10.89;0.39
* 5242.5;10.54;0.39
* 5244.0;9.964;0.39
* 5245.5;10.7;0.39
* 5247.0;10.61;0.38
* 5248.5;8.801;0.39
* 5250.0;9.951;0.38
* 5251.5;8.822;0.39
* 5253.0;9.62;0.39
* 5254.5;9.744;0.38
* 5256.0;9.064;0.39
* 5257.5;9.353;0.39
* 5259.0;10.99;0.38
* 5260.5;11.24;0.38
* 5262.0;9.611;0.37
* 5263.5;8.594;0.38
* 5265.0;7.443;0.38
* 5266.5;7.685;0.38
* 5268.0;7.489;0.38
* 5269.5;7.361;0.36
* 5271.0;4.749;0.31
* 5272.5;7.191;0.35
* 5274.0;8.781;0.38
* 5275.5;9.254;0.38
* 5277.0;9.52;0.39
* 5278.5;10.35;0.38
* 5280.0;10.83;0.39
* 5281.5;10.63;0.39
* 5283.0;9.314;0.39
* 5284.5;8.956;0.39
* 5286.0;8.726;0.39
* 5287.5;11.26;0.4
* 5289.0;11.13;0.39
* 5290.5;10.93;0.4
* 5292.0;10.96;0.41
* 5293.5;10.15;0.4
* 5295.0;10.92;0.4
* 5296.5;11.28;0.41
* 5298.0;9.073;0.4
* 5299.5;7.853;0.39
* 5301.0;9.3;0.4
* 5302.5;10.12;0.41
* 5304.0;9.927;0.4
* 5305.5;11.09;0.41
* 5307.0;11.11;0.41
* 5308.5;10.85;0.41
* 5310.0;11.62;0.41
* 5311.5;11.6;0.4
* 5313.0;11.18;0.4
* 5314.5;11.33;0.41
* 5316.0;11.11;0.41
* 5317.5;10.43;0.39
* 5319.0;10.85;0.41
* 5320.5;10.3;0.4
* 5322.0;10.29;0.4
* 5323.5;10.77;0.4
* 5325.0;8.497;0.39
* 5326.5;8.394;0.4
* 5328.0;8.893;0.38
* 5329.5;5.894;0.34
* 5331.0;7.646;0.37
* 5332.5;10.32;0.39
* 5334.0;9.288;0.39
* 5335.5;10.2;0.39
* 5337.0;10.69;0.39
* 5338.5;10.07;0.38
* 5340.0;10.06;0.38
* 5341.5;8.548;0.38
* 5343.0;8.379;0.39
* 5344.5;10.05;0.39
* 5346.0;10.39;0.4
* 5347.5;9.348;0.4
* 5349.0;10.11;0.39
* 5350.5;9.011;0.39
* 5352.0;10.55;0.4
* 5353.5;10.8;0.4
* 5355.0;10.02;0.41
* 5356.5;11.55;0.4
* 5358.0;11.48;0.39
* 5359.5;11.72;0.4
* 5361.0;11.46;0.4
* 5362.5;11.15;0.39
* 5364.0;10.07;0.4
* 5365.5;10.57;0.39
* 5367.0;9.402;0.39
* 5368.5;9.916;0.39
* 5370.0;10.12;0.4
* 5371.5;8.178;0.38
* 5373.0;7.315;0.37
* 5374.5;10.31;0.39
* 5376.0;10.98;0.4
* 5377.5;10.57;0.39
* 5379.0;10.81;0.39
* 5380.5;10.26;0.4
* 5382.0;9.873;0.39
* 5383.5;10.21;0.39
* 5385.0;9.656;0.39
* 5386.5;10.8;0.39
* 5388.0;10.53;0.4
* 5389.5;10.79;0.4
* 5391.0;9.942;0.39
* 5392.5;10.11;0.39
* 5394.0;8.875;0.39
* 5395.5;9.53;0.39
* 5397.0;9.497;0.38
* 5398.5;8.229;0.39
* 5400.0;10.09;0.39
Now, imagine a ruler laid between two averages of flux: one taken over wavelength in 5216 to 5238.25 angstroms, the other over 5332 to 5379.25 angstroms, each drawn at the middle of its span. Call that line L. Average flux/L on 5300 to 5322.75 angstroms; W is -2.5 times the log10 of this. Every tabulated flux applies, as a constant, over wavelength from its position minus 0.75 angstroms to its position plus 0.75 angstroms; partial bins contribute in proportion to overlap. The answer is -0.102 mag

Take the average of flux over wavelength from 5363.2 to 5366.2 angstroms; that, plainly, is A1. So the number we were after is 10.3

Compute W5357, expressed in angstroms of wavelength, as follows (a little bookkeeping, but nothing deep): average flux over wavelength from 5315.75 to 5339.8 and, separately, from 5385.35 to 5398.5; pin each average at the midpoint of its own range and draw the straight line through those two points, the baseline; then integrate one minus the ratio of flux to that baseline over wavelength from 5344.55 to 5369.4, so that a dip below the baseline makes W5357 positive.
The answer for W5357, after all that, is -1.9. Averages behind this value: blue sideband 9.58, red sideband 9.9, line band 10.5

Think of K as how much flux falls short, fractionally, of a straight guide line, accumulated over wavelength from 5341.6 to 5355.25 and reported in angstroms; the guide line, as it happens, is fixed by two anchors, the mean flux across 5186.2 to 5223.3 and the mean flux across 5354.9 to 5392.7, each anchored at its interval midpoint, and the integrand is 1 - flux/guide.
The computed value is 0.3 angstroms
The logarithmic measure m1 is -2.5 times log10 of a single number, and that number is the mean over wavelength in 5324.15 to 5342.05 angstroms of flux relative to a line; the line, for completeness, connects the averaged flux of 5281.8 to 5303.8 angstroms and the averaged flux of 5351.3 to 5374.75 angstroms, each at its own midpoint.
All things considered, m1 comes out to 0.126 mag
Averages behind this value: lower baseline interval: 10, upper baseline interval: 10.3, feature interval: 9.06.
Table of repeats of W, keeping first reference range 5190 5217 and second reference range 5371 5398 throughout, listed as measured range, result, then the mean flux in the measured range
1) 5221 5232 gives -0.08 mag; 8.85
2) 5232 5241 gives -0.20 mag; 9.95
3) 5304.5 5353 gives -0.08 mag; 9.97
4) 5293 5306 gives -0.11 mag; 9.94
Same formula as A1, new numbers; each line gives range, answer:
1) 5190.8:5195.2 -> 7.57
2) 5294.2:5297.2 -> 11.1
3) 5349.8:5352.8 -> 9.81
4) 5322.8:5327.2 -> 9.21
